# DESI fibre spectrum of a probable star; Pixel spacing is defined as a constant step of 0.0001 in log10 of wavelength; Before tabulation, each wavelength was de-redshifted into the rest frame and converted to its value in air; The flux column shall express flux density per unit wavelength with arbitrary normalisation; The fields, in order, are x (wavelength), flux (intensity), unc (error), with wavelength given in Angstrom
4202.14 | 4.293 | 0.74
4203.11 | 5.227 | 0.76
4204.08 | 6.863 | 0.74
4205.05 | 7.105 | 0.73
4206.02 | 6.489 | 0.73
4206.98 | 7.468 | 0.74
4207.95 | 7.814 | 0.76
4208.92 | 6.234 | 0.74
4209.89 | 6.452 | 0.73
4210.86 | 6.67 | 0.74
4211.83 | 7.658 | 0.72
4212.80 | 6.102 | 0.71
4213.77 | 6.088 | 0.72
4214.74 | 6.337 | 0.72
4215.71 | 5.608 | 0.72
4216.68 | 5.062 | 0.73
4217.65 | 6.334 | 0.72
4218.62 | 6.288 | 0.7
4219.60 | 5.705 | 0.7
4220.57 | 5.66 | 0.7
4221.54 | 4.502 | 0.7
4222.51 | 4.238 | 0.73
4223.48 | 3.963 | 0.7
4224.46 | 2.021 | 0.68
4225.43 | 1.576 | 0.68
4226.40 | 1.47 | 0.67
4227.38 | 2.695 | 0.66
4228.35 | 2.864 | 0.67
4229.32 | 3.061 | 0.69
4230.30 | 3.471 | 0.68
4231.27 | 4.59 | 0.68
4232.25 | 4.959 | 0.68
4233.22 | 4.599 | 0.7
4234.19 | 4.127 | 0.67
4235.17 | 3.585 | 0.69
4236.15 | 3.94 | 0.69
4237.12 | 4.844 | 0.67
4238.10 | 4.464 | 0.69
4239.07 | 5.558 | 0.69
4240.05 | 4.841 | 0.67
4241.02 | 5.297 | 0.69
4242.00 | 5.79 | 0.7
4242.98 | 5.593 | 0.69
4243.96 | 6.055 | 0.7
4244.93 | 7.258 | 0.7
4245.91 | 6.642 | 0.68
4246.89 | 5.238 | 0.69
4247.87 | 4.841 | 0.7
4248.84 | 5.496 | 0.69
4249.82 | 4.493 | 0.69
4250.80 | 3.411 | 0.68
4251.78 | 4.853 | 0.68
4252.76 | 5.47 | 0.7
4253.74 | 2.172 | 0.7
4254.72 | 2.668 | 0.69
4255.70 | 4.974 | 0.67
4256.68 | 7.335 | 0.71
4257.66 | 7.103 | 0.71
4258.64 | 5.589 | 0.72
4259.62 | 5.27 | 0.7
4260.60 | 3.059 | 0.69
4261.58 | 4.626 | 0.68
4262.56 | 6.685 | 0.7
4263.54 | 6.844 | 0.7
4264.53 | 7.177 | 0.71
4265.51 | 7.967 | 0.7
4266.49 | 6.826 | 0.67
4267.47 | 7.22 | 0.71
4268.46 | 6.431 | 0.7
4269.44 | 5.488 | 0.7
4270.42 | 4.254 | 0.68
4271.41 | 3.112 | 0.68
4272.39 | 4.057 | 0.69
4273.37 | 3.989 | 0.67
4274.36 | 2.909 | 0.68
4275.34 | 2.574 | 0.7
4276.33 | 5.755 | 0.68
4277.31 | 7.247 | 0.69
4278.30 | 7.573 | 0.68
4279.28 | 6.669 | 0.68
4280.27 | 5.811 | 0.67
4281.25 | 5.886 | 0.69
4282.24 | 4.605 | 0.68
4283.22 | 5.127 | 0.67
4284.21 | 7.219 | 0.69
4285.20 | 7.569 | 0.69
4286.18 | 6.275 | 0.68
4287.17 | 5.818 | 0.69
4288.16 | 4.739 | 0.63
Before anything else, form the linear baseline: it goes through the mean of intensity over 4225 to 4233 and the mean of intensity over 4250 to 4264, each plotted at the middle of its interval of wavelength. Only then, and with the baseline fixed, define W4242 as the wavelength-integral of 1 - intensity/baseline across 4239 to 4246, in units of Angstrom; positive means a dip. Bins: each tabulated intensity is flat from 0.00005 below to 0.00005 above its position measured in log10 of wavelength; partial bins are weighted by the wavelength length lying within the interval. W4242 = -3.1 Angstrom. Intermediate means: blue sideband 3.15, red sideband 4.99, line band 5.85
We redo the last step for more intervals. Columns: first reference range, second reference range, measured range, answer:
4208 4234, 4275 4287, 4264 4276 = 1.31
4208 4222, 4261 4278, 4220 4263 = 9.04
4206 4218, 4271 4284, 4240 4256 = 2.02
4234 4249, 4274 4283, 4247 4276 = 1.60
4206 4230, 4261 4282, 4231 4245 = 0.87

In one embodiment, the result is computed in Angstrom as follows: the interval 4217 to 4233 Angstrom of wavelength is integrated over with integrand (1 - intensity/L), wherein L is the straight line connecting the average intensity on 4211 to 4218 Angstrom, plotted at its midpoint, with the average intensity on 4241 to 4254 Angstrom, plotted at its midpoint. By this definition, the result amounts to 5.2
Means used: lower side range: 6.19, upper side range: 5.23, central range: 3.98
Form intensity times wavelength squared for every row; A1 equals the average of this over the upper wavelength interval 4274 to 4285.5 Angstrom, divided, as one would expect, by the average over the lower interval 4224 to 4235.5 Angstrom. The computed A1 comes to 1.81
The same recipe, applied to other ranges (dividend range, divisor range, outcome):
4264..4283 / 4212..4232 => 1.28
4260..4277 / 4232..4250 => 1.03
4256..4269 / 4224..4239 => 1.80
